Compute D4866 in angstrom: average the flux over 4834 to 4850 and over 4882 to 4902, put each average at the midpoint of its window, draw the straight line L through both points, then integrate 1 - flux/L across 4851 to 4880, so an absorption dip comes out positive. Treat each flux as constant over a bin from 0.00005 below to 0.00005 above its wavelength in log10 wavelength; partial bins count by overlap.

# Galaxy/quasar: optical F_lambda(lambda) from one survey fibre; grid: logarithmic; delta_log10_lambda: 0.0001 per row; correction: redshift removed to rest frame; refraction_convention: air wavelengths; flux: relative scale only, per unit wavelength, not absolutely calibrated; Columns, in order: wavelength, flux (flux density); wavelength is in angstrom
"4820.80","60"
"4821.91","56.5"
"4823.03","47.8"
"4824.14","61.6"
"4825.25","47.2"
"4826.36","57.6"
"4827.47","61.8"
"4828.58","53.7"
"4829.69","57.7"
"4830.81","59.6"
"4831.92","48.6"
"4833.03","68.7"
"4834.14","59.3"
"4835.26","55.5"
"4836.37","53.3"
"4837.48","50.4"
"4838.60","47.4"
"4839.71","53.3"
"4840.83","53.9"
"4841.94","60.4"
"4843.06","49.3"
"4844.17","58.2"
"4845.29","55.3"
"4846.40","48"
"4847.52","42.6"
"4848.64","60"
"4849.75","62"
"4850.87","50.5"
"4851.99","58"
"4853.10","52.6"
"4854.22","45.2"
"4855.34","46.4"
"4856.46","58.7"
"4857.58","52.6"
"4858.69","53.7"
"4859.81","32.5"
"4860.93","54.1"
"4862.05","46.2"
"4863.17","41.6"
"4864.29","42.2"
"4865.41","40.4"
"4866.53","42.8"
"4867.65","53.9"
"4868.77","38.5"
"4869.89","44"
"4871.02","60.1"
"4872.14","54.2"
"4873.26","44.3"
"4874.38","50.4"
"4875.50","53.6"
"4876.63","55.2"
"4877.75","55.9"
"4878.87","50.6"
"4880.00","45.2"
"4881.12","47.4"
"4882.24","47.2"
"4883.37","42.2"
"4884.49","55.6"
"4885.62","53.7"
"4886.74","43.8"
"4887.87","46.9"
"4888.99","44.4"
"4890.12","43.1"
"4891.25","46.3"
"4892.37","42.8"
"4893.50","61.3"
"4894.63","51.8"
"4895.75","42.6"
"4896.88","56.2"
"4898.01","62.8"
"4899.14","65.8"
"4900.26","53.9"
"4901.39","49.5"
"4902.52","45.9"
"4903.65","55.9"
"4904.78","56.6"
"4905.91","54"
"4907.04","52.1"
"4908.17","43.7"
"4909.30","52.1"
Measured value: 1.74 angstrom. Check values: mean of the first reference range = 53.6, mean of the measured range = 49.1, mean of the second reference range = 50.6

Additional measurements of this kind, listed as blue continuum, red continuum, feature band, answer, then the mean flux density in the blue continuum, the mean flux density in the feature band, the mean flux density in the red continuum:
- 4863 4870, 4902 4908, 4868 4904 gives -1.85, 43.4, 50.3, 52.3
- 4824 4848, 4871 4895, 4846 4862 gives 0.49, 54.6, 51.1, 49.6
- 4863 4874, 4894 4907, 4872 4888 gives -0.19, 46.4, 49.7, 54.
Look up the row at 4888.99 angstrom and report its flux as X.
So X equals 44.4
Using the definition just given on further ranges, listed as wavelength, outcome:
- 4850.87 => 50.5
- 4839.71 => 53.3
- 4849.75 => 62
